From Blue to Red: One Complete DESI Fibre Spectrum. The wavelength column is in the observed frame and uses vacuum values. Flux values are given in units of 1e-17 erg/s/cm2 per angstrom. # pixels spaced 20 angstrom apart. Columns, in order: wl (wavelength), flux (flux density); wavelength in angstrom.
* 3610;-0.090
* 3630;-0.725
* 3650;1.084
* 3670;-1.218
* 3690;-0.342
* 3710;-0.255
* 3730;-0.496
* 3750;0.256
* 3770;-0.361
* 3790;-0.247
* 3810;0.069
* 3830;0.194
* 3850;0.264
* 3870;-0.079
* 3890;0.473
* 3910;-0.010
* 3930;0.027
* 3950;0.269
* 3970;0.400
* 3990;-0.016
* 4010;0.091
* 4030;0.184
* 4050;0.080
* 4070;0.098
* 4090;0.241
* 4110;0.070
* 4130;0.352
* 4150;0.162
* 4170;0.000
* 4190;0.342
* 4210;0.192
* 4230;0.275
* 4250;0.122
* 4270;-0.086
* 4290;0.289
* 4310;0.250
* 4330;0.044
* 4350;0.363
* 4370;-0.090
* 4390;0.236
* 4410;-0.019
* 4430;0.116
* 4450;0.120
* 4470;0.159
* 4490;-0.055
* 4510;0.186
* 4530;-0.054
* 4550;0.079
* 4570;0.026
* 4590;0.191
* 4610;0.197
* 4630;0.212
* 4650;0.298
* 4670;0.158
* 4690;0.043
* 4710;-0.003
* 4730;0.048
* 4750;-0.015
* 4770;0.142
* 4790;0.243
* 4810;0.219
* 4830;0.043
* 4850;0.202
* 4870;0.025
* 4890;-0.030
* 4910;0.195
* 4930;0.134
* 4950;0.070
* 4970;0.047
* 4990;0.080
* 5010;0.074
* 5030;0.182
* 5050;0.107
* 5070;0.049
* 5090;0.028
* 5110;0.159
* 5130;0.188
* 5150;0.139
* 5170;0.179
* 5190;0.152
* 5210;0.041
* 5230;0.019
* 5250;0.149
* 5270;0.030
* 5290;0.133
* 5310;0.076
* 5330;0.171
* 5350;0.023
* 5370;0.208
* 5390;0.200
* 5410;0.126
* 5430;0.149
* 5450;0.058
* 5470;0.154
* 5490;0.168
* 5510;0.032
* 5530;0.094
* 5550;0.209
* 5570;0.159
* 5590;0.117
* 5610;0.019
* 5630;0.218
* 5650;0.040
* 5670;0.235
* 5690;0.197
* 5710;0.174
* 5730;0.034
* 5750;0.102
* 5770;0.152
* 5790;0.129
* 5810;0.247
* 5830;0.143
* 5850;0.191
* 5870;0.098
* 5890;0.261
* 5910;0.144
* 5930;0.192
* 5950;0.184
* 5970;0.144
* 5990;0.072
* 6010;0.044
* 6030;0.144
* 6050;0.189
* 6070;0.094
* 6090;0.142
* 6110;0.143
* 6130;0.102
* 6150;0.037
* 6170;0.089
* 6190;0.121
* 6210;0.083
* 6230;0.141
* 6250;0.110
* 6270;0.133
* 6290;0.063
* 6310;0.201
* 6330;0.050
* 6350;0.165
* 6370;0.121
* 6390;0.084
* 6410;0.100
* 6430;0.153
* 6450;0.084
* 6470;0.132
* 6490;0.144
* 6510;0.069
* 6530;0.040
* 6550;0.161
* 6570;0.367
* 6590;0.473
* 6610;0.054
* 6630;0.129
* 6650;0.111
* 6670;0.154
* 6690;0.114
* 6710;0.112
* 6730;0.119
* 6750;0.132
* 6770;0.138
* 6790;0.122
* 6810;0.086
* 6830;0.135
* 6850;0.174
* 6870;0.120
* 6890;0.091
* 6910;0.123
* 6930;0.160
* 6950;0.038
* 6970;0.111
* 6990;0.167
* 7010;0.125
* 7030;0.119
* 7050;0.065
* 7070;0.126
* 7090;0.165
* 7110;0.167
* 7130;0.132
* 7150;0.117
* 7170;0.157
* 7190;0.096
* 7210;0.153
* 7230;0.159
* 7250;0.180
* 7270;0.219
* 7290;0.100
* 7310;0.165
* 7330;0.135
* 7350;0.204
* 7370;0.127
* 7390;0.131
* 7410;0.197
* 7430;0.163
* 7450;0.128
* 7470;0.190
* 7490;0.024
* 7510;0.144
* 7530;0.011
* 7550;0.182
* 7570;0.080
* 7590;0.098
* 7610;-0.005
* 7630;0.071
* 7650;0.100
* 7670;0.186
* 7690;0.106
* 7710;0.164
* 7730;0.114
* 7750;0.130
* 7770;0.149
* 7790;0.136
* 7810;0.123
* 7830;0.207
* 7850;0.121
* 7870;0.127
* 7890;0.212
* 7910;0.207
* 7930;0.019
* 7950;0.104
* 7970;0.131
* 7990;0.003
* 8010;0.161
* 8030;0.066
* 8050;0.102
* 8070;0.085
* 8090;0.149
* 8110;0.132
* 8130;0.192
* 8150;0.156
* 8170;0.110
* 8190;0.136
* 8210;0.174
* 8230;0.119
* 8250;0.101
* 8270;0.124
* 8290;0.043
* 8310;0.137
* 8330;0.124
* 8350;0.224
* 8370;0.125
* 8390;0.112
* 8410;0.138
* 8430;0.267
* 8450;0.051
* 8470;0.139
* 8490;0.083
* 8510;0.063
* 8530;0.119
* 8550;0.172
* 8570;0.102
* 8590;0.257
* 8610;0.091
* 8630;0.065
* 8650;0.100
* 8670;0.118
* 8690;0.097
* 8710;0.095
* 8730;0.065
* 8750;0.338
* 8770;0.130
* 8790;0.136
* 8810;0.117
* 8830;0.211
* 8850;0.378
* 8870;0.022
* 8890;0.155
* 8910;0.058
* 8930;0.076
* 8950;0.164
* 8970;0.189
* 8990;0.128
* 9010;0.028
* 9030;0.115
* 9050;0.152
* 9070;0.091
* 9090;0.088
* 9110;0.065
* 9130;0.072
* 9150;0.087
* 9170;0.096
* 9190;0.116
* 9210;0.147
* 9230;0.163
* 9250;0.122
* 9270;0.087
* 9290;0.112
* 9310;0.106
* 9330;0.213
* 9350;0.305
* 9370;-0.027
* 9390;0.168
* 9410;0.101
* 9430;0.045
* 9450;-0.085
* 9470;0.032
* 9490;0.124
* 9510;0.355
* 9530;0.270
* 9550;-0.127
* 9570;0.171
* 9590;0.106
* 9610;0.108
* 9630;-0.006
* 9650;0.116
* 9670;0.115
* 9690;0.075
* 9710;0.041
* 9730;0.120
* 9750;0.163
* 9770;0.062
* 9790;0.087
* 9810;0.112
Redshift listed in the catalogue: 0.76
